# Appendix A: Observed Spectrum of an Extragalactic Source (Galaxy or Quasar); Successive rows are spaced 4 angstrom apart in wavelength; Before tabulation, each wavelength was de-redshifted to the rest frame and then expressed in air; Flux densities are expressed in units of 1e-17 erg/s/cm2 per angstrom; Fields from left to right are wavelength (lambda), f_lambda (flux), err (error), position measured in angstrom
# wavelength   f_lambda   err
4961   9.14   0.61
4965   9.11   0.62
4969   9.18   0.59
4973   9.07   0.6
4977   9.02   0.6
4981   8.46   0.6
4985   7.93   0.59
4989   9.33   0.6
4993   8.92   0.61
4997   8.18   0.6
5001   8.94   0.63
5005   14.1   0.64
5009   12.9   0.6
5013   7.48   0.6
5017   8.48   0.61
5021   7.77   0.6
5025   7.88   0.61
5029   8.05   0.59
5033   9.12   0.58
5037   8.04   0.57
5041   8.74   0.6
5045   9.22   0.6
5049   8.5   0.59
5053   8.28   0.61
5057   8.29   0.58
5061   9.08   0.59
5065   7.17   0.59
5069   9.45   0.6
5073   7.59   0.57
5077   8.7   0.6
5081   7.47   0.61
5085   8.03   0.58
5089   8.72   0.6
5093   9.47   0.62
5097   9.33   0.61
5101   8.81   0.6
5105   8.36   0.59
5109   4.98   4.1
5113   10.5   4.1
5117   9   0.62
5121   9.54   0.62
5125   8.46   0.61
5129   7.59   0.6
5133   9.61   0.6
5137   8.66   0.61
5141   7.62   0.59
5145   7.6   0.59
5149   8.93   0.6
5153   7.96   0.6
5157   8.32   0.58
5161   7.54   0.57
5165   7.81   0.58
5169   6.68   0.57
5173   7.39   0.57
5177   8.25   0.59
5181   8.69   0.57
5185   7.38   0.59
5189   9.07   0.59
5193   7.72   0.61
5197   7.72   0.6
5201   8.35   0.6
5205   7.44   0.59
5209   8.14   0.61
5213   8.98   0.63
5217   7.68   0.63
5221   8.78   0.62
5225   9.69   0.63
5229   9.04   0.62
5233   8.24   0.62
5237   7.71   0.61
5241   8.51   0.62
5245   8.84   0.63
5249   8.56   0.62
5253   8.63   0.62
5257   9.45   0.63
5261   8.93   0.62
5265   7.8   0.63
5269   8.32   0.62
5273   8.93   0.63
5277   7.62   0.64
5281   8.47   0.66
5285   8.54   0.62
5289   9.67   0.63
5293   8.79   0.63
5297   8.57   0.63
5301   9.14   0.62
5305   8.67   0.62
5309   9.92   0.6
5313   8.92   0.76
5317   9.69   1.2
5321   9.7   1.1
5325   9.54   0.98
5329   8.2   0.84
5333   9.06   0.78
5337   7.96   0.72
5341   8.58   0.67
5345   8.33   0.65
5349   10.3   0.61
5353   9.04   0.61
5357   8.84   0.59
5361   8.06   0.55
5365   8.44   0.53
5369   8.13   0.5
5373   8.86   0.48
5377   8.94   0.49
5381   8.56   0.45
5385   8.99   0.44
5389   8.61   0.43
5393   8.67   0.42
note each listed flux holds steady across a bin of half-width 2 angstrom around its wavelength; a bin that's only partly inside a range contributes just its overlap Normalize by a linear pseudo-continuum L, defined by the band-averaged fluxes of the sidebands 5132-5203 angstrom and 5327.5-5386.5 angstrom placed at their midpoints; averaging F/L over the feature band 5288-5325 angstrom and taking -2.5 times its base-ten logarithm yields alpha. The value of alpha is -0.09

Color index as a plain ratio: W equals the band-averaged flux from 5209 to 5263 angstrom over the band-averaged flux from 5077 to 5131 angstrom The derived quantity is 1.02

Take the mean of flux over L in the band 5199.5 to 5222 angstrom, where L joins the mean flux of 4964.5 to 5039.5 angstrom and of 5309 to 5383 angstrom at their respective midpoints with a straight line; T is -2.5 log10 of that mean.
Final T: 0.094 mag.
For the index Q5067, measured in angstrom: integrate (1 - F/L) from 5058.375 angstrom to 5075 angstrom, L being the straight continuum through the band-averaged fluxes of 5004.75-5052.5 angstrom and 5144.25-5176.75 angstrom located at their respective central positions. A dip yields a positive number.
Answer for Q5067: 0.62 angstrom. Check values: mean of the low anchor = 8.98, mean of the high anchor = 7.81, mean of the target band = 8.32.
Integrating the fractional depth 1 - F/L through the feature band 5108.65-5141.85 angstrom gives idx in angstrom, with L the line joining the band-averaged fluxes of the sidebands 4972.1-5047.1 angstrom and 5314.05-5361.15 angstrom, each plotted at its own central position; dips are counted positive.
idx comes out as 1.4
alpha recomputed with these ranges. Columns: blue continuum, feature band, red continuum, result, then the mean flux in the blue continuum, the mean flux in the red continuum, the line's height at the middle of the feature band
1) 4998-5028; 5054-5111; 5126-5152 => 0.08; 9.55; 8.33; 8.87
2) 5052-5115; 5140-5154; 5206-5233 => 0.06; 8.39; 8.64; 8.51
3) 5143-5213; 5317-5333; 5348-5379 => -0.07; 7.97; 8.78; 8.61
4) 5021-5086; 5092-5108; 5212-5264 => -0.04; 8.34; 8.67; 8.42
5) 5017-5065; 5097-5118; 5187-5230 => 0.00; 8.4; 8.4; 8.4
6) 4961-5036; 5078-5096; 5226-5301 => 0.06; 9.09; 8.62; 8.94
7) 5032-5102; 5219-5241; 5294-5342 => 0.02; 8.54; 9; 8.84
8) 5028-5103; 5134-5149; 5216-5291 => 0.05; 8.54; 8.61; 8.57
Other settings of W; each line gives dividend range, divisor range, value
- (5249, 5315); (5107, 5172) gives 1.07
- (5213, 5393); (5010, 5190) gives 1.05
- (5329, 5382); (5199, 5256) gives 1.02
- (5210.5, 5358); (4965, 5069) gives 0.99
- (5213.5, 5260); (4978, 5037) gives 0.96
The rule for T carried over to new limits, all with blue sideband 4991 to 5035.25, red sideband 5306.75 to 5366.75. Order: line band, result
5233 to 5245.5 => 0.10 mag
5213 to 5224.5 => 0.06 mag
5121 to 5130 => 0.09 mag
